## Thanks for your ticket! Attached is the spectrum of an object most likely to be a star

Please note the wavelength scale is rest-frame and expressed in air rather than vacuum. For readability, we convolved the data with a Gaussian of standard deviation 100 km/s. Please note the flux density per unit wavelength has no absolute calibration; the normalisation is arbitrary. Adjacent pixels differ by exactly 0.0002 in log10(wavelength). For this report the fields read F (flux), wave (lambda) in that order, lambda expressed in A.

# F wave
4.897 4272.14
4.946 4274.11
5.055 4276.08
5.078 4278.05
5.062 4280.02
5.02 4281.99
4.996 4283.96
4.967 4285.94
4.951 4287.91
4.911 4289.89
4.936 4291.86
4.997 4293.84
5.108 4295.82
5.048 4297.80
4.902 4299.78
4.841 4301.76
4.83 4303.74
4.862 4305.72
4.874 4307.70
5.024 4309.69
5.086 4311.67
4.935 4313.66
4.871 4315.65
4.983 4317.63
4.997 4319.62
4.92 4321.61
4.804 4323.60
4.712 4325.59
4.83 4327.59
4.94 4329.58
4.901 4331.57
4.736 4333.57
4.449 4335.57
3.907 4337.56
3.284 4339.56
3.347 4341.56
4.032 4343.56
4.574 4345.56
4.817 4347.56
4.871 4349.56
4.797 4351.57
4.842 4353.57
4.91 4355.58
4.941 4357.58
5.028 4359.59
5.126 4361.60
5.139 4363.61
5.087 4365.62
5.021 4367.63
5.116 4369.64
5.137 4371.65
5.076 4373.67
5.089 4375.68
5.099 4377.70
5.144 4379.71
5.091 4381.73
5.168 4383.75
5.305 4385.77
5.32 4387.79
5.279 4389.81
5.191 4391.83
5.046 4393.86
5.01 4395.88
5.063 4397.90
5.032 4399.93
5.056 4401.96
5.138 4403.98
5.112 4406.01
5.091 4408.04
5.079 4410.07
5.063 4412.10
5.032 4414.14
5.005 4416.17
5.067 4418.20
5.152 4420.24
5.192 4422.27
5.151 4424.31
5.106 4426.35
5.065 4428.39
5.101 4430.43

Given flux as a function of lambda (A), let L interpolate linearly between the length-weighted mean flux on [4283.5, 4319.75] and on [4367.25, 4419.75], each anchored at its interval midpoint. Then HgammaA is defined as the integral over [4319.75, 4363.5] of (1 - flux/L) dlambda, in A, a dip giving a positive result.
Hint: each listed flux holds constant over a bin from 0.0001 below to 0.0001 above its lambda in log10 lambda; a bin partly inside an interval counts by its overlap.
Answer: 3.4 A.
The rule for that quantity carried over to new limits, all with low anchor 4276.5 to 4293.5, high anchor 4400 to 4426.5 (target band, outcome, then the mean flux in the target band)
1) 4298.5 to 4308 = 0.27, 4.87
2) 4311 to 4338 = 1.17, 4.81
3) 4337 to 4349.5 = 2.42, 4.06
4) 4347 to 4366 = 0.35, 4.95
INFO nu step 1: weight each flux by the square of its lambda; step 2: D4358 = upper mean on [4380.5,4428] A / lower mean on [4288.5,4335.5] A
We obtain 1.09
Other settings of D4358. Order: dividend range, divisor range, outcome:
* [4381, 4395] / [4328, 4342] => 1.24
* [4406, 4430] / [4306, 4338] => 1.10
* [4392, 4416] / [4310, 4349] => 1.14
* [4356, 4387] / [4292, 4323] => 1.06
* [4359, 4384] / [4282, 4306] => 1.07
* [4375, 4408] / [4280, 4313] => 1.08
